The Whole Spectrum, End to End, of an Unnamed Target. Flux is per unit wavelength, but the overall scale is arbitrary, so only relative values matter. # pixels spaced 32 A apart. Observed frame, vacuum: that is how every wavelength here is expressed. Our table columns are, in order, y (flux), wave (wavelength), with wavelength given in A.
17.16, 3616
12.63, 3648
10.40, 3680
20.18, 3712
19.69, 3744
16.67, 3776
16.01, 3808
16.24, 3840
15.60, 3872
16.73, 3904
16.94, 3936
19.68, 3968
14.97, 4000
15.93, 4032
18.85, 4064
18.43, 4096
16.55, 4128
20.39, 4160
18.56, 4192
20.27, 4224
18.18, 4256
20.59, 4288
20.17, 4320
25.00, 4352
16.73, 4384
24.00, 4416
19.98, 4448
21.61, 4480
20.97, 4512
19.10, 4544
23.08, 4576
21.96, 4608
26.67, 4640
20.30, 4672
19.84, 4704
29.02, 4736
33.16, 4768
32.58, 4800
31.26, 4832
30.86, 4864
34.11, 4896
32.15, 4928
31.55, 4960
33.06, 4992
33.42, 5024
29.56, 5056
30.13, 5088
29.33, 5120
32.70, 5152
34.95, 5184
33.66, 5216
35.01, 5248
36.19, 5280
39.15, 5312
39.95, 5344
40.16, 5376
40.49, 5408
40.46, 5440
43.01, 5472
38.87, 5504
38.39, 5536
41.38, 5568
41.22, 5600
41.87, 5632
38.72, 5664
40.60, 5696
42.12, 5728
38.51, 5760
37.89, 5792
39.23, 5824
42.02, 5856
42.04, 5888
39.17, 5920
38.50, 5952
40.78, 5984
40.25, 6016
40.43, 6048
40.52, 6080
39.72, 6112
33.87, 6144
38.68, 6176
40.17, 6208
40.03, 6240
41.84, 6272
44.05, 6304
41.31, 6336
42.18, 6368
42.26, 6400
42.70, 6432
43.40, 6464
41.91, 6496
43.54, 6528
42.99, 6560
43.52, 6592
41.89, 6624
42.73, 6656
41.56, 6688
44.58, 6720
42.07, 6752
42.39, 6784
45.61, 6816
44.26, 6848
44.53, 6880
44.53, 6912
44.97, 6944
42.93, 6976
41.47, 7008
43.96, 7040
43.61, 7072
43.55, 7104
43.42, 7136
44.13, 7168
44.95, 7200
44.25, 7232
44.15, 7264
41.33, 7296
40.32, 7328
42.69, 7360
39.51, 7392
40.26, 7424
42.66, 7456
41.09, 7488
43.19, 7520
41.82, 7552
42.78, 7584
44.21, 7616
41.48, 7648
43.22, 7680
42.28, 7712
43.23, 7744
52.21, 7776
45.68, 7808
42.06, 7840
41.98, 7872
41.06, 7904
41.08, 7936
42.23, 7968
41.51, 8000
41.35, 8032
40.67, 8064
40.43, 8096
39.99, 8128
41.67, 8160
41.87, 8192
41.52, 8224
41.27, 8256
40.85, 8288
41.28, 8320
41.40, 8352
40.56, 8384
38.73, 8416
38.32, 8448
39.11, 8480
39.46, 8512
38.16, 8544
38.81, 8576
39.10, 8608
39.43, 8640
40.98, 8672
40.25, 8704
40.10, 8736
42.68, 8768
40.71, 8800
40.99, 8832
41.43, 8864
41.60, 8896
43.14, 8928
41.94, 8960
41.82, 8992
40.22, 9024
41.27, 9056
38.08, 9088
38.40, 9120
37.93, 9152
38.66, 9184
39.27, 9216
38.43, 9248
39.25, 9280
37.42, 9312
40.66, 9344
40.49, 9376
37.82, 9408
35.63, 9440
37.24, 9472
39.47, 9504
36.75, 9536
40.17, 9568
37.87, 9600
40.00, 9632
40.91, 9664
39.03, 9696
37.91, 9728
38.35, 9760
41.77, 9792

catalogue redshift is 0.19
